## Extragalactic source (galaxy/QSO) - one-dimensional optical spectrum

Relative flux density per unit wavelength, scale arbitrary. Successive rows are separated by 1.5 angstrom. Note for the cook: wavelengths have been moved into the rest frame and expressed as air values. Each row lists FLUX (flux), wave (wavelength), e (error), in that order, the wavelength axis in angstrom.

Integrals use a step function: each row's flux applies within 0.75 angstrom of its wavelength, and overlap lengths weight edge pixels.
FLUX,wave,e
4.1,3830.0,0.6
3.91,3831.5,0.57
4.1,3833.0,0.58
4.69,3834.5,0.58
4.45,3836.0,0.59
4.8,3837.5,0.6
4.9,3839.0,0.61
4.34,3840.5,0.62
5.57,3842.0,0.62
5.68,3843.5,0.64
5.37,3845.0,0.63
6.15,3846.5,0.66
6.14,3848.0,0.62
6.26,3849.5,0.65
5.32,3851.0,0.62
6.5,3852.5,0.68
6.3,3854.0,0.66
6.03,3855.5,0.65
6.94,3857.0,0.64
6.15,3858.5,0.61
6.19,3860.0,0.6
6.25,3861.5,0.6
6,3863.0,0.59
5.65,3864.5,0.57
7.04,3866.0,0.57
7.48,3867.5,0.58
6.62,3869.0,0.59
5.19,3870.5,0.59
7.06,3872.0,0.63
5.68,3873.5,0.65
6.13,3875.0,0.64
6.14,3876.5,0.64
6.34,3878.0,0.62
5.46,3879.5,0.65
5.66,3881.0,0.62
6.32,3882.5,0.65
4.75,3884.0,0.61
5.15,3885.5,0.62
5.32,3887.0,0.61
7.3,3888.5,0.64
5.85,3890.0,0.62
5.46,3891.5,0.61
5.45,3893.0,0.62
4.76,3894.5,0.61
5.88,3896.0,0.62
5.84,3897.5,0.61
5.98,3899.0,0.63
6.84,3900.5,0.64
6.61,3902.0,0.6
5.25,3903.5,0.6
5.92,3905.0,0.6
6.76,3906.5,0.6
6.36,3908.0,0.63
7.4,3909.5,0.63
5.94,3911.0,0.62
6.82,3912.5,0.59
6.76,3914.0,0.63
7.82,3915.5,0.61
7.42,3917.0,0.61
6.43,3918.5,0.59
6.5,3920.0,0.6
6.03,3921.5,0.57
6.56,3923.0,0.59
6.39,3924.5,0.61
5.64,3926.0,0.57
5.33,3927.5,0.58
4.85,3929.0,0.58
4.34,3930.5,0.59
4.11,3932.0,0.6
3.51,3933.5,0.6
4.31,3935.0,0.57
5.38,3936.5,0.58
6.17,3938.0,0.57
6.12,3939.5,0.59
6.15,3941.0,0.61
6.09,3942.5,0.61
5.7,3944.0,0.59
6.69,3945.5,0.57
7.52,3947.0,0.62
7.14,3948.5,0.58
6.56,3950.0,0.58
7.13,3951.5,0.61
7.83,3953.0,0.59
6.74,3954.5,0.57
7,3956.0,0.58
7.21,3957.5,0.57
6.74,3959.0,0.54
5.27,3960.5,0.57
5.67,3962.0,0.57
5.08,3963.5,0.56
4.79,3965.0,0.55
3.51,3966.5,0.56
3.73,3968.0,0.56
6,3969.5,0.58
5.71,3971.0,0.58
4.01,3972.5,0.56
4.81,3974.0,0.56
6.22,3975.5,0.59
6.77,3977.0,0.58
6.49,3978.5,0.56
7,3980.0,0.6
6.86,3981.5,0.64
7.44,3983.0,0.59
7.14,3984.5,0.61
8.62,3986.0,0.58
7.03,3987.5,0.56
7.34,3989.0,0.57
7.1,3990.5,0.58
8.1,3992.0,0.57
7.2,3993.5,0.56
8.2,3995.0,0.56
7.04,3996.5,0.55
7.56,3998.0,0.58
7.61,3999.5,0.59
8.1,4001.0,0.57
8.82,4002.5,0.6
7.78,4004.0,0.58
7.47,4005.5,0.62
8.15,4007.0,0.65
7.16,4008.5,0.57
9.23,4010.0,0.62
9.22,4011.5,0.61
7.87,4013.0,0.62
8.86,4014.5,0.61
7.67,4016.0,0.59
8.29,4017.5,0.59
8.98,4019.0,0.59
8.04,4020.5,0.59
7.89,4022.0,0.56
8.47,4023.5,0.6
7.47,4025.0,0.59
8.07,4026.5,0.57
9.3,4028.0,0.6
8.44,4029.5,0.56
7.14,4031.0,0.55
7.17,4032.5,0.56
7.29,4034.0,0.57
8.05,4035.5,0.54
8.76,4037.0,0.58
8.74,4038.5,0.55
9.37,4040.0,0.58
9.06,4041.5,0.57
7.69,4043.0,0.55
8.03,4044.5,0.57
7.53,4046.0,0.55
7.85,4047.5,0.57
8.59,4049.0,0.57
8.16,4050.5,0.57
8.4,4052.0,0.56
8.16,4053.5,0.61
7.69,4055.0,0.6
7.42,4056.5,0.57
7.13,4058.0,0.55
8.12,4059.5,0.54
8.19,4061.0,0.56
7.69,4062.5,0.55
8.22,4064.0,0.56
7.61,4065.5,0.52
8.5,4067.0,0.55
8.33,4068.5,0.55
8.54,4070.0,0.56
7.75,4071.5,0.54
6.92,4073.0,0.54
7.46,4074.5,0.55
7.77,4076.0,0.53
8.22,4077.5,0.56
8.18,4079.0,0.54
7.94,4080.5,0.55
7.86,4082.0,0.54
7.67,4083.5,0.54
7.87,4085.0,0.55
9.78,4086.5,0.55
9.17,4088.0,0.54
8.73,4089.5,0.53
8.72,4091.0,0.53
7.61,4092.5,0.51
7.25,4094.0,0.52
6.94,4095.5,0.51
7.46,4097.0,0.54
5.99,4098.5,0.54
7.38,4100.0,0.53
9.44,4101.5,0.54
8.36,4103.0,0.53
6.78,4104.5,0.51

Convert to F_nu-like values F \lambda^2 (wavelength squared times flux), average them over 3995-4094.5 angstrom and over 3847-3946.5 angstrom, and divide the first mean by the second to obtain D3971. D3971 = 1.45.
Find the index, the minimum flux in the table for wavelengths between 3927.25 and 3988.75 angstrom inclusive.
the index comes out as 3.51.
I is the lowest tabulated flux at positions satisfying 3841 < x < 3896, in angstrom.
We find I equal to 4.75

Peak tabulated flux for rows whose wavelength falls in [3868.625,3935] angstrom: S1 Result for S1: 7.82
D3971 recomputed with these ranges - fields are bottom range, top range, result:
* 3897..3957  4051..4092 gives 1.40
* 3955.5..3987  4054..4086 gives 1.38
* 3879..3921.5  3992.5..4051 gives 1.40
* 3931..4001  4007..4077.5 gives 1.33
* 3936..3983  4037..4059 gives 1.40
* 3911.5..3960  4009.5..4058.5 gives 1.38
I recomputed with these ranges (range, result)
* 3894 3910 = 4.76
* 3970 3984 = 4.01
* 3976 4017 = 6.49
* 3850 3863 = 5.32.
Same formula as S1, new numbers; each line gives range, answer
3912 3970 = 7.83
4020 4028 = 9.3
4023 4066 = 9.37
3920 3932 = 6.56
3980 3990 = 8.62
